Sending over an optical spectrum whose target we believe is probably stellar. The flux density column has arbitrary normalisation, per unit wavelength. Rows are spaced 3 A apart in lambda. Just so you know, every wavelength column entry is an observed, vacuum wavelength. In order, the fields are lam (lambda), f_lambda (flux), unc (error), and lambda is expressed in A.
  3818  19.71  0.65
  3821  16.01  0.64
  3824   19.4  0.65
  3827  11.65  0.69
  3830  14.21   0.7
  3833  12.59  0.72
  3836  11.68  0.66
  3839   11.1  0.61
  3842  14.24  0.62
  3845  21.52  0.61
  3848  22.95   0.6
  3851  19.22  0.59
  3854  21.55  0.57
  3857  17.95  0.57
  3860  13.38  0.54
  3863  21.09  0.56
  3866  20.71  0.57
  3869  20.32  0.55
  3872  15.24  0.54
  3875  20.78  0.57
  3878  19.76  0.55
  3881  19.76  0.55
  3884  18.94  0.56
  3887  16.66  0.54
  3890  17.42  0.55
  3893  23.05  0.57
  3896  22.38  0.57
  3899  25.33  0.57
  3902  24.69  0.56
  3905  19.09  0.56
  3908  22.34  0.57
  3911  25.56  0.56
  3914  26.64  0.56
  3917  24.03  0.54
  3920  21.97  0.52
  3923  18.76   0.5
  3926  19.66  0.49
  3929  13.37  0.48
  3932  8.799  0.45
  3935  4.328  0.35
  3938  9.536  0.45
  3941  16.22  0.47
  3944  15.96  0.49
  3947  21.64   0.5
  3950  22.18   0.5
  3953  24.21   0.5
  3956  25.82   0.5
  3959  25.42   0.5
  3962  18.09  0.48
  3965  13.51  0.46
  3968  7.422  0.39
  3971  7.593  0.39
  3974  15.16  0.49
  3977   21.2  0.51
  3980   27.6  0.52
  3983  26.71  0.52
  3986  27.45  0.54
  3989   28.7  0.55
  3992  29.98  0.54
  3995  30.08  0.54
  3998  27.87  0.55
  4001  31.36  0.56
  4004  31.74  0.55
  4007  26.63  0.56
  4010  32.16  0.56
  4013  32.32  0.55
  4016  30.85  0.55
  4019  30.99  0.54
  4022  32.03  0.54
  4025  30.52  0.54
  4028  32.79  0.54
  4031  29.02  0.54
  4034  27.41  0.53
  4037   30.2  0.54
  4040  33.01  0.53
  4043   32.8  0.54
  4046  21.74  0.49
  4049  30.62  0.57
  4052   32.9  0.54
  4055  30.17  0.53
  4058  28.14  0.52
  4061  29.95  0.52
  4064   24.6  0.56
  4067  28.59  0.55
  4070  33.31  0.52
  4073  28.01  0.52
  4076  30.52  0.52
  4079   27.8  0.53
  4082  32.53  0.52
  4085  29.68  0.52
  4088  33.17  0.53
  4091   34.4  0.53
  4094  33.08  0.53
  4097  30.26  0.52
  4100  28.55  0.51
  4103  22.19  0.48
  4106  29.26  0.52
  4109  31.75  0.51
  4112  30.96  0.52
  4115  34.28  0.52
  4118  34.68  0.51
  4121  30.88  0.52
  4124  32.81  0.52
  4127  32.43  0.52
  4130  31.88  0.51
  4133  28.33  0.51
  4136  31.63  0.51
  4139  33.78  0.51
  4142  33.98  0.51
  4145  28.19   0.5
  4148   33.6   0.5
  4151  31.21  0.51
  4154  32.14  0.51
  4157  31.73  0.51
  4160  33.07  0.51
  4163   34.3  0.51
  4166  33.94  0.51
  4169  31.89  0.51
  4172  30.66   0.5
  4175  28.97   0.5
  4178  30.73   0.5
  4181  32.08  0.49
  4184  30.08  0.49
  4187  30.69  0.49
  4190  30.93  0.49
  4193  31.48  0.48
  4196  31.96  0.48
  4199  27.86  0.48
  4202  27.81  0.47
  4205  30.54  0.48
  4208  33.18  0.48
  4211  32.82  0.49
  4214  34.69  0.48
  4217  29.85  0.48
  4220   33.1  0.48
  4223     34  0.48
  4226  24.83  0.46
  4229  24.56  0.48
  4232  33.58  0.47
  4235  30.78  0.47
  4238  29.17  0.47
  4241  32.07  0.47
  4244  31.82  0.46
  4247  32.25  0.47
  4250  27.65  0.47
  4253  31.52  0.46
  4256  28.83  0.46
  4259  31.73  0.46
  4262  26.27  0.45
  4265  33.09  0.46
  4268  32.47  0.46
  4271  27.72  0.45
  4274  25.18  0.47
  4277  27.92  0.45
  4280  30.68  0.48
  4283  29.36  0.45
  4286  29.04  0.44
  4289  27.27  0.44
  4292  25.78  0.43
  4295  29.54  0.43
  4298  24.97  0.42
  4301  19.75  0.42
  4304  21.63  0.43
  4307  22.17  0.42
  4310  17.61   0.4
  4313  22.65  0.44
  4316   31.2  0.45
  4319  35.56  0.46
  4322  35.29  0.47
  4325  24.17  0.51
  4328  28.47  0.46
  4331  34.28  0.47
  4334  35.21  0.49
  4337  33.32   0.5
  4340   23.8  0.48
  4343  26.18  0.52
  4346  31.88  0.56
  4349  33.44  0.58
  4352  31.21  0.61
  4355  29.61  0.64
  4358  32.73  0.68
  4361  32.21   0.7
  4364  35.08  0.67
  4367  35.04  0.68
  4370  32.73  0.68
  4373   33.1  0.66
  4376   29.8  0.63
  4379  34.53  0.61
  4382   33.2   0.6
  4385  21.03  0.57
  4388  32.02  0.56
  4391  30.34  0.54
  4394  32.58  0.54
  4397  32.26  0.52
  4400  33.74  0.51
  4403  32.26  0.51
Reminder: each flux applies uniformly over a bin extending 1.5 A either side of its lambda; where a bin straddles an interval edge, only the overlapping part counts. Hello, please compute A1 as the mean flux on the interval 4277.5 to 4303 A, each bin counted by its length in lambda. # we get 27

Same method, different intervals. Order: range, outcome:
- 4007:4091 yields 30.2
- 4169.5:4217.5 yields 30.9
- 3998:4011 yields 30.1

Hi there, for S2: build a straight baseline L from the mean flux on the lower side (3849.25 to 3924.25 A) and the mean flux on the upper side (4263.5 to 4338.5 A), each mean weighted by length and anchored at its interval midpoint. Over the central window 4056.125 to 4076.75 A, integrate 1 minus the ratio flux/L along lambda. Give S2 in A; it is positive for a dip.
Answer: -4.4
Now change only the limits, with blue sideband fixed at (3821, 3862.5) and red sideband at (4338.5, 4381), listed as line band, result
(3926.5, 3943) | 6.84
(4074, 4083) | -2.60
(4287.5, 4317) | 5.64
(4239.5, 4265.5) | -1.91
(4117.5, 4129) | -3.68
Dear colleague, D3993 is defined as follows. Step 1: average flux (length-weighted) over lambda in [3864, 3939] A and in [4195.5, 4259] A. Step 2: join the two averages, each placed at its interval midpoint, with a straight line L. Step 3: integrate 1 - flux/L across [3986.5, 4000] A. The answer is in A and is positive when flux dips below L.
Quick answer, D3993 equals -4.01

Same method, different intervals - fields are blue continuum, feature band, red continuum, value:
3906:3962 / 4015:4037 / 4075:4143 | -4.3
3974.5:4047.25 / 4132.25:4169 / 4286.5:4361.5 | -4.3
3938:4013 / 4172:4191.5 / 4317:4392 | -2.1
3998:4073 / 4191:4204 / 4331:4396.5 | 0.4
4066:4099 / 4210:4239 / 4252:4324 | -2.0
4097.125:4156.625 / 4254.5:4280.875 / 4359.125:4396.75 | 1.9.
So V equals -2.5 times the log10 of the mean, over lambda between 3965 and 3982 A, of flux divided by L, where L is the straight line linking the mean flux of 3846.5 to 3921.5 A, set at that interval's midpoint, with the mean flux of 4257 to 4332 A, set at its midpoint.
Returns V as 0.37 mag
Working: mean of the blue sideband 20.8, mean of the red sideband 27.7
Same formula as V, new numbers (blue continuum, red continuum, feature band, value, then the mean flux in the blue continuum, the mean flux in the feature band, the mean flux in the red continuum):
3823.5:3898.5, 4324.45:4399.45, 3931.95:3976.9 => 0.26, 18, 16.1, 31.3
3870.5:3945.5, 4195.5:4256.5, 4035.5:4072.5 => -0.22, 18.8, 29.6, 30.6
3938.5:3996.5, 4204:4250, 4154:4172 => -0.15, 21.1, 32.7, 31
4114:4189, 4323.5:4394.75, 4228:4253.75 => 0.04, 31.9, 30.5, 31.1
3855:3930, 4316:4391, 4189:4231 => -0.10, 20.4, 30.6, 31.4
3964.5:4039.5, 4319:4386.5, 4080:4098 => -0.15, 26.7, 32.1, 31.3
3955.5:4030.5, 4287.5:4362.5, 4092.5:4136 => -0.15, 25.8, 30.8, 28.4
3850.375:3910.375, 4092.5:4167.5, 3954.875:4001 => 0.10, 20.1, 22.4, 31.6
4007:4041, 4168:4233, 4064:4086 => 0.04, 30.8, 29.7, 30.7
